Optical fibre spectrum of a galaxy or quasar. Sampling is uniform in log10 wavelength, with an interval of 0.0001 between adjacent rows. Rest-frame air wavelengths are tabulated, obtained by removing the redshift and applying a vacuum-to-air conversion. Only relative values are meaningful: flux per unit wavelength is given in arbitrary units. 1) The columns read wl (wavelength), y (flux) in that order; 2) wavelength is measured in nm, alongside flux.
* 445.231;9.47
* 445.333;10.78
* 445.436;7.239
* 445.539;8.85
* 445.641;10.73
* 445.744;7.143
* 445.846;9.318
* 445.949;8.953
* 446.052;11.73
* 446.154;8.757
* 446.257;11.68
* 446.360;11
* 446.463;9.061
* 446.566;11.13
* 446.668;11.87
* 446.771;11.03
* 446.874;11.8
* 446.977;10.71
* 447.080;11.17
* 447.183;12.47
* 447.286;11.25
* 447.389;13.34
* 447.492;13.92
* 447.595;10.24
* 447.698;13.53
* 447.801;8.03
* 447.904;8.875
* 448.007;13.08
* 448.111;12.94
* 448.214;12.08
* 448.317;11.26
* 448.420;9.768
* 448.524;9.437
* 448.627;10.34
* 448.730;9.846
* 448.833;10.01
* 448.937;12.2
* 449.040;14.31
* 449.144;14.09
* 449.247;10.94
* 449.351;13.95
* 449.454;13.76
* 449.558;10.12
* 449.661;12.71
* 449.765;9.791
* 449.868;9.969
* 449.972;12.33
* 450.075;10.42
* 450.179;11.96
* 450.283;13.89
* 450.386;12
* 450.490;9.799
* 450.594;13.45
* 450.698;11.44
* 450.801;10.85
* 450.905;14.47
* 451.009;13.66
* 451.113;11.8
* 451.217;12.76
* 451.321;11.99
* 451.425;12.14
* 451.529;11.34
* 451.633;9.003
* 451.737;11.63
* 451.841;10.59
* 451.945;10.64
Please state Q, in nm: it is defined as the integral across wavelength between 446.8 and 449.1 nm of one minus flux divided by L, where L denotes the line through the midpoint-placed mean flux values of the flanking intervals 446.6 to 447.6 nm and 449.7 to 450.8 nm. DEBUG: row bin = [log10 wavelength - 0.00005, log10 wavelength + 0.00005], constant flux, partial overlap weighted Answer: 0.07 nm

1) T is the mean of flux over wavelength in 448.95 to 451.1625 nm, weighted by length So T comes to 12.2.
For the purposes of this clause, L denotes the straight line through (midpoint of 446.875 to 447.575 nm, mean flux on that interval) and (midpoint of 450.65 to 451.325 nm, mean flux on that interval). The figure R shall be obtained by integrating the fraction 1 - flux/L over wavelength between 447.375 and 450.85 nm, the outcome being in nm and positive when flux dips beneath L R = 0.186 nm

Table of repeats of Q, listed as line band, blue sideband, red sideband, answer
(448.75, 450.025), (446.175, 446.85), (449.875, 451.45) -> -0.02 nm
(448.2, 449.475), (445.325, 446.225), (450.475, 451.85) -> -0.10 nm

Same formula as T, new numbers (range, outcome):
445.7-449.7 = 11.2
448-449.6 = 11.7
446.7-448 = 11.4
